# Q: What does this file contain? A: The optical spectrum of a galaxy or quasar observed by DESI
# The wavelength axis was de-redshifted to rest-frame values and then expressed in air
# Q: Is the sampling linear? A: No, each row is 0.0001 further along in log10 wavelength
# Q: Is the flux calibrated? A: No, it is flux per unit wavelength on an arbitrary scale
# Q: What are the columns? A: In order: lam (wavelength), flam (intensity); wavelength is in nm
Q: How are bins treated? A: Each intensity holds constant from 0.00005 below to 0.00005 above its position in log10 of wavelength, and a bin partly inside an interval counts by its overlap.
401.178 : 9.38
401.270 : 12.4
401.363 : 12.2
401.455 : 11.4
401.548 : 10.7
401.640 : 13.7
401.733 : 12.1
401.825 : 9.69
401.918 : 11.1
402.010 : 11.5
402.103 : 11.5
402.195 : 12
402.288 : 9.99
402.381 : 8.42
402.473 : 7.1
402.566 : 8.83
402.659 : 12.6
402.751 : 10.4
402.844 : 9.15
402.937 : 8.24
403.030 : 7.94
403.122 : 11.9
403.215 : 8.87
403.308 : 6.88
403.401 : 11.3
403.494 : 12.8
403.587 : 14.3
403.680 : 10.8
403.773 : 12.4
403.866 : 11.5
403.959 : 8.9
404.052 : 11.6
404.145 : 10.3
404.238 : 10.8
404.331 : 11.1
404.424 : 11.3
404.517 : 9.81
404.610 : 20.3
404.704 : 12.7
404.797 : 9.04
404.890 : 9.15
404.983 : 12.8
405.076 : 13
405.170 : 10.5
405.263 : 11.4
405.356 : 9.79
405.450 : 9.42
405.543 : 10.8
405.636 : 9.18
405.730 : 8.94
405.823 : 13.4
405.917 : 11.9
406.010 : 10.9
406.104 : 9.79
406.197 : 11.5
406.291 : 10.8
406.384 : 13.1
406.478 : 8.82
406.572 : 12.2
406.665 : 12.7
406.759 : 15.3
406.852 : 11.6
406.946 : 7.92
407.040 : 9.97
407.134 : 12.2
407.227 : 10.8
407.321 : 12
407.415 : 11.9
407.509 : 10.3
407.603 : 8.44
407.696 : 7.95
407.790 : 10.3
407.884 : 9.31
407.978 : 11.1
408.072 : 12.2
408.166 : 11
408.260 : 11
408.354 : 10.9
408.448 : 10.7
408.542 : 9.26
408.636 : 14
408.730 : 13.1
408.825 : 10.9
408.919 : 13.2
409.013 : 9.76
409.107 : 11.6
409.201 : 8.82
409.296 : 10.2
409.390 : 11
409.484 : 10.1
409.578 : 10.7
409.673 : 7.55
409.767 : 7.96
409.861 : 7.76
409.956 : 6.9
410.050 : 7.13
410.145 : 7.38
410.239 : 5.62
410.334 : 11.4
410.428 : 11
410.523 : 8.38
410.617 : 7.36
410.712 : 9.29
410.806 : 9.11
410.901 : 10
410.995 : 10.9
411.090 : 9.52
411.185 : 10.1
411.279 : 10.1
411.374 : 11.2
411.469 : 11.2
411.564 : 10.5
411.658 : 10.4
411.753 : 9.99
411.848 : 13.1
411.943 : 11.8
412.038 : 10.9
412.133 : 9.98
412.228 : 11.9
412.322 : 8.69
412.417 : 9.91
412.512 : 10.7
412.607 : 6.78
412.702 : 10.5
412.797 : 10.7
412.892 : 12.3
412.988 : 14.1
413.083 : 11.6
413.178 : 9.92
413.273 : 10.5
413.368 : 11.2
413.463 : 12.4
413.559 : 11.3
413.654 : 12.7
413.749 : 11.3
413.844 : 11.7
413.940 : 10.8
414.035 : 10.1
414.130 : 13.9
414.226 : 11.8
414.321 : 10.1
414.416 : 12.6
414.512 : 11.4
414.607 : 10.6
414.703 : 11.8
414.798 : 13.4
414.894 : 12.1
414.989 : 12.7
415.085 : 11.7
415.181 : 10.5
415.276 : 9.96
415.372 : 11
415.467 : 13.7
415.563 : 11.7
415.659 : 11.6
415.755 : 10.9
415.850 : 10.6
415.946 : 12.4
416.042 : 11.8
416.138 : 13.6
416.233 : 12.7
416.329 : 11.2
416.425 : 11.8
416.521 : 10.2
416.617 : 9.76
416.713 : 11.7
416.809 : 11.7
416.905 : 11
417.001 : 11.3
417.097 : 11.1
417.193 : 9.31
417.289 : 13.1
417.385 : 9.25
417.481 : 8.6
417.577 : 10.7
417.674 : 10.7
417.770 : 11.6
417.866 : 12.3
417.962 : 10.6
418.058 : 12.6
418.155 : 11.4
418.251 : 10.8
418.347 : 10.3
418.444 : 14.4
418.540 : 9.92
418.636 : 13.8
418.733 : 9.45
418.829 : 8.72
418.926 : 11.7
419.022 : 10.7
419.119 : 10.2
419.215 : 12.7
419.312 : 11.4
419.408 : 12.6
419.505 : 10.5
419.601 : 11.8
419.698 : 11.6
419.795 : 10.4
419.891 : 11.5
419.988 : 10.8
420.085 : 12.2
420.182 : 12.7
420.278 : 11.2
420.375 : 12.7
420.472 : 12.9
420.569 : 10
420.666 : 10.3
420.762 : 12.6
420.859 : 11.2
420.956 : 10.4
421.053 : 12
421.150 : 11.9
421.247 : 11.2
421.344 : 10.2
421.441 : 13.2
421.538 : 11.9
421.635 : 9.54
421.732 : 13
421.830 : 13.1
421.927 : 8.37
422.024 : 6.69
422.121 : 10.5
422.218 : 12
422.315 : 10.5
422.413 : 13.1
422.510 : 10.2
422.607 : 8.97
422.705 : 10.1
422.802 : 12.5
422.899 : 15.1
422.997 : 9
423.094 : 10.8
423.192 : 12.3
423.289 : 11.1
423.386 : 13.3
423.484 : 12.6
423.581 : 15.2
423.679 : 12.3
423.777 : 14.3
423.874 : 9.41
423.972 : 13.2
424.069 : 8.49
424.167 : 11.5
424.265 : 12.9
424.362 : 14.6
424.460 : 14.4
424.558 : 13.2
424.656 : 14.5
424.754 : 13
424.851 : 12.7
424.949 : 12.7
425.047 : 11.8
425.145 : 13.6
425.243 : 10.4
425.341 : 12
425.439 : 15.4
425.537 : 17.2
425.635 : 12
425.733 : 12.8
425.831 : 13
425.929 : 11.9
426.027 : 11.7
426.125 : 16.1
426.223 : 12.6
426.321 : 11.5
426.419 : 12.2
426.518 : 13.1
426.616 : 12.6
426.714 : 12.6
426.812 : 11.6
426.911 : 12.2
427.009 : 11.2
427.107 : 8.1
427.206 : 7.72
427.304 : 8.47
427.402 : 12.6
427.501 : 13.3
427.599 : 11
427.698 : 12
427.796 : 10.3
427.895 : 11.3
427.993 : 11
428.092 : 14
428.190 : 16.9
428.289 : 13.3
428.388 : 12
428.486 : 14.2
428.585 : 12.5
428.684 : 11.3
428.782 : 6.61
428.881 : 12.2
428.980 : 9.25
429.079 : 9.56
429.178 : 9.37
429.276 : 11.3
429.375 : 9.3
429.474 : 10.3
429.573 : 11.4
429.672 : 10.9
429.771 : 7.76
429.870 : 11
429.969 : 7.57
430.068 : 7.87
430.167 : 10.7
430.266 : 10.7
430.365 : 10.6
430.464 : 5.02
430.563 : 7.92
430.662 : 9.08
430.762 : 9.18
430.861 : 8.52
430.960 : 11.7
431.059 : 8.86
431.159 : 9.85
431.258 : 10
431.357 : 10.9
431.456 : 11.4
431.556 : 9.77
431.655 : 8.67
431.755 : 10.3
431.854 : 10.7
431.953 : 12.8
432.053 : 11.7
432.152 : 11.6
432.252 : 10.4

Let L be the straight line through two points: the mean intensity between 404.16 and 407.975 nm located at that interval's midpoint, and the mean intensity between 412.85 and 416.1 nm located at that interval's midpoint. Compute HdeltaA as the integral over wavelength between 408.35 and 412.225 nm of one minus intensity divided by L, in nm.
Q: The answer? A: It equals 0.45 nm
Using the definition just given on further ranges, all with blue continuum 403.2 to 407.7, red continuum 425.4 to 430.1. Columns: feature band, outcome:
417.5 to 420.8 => 0.00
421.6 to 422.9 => 0.07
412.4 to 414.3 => 0.01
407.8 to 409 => -0.01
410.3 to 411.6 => 0.14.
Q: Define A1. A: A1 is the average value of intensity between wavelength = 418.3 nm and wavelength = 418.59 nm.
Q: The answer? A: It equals 11.6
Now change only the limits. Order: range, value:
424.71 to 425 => 12.8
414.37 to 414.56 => 12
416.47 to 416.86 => 10.8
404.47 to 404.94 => 12.2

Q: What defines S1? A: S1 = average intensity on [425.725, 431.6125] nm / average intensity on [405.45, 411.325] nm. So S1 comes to 1.06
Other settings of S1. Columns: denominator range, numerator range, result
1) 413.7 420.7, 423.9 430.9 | 1.01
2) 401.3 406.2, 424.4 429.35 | 1.11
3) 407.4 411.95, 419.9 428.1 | 1.18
